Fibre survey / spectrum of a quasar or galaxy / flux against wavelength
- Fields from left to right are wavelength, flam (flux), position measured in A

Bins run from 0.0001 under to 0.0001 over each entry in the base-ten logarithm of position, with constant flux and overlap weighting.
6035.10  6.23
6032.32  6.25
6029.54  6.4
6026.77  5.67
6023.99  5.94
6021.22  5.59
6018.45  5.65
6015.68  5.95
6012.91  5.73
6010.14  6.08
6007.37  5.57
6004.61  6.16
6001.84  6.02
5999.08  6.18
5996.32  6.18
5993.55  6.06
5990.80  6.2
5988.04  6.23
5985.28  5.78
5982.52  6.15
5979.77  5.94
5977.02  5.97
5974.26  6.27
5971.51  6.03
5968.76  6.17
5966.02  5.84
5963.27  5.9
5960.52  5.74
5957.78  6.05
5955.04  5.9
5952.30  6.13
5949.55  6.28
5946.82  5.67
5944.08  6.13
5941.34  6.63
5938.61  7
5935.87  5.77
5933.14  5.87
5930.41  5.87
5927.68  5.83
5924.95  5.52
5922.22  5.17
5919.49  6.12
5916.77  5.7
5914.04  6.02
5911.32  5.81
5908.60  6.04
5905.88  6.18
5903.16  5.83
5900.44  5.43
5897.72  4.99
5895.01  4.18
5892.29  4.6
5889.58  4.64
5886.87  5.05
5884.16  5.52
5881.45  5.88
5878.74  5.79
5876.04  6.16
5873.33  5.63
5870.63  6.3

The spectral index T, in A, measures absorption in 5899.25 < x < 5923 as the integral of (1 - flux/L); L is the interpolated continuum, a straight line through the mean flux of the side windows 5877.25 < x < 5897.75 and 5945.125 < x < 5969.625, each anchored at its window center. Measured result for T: -1.9 A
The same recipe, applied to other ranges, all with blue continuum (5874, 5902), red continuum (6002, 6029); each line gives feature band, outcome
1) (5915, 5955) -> -3.8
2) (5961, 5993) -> -2.1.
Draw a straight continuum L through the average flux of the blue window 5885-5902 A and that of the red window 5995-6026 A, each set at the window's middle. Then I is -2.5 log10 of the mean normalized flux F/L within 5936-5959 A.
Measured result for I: -0.16 mag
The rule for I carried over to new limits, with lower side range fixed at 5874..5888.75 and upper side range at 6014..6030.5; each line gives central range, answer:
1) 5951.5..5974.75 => -0.042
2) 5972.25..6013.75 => -0.042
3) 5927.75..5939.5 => -0.063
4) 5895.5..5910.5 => 0.012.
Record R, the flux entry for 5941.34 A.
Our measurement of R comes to 6.63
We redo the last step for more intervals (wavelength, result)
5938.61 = 7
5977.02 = 5.97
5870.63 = 6.3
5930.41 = 5.87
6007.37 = 5.57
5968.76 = 6.17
